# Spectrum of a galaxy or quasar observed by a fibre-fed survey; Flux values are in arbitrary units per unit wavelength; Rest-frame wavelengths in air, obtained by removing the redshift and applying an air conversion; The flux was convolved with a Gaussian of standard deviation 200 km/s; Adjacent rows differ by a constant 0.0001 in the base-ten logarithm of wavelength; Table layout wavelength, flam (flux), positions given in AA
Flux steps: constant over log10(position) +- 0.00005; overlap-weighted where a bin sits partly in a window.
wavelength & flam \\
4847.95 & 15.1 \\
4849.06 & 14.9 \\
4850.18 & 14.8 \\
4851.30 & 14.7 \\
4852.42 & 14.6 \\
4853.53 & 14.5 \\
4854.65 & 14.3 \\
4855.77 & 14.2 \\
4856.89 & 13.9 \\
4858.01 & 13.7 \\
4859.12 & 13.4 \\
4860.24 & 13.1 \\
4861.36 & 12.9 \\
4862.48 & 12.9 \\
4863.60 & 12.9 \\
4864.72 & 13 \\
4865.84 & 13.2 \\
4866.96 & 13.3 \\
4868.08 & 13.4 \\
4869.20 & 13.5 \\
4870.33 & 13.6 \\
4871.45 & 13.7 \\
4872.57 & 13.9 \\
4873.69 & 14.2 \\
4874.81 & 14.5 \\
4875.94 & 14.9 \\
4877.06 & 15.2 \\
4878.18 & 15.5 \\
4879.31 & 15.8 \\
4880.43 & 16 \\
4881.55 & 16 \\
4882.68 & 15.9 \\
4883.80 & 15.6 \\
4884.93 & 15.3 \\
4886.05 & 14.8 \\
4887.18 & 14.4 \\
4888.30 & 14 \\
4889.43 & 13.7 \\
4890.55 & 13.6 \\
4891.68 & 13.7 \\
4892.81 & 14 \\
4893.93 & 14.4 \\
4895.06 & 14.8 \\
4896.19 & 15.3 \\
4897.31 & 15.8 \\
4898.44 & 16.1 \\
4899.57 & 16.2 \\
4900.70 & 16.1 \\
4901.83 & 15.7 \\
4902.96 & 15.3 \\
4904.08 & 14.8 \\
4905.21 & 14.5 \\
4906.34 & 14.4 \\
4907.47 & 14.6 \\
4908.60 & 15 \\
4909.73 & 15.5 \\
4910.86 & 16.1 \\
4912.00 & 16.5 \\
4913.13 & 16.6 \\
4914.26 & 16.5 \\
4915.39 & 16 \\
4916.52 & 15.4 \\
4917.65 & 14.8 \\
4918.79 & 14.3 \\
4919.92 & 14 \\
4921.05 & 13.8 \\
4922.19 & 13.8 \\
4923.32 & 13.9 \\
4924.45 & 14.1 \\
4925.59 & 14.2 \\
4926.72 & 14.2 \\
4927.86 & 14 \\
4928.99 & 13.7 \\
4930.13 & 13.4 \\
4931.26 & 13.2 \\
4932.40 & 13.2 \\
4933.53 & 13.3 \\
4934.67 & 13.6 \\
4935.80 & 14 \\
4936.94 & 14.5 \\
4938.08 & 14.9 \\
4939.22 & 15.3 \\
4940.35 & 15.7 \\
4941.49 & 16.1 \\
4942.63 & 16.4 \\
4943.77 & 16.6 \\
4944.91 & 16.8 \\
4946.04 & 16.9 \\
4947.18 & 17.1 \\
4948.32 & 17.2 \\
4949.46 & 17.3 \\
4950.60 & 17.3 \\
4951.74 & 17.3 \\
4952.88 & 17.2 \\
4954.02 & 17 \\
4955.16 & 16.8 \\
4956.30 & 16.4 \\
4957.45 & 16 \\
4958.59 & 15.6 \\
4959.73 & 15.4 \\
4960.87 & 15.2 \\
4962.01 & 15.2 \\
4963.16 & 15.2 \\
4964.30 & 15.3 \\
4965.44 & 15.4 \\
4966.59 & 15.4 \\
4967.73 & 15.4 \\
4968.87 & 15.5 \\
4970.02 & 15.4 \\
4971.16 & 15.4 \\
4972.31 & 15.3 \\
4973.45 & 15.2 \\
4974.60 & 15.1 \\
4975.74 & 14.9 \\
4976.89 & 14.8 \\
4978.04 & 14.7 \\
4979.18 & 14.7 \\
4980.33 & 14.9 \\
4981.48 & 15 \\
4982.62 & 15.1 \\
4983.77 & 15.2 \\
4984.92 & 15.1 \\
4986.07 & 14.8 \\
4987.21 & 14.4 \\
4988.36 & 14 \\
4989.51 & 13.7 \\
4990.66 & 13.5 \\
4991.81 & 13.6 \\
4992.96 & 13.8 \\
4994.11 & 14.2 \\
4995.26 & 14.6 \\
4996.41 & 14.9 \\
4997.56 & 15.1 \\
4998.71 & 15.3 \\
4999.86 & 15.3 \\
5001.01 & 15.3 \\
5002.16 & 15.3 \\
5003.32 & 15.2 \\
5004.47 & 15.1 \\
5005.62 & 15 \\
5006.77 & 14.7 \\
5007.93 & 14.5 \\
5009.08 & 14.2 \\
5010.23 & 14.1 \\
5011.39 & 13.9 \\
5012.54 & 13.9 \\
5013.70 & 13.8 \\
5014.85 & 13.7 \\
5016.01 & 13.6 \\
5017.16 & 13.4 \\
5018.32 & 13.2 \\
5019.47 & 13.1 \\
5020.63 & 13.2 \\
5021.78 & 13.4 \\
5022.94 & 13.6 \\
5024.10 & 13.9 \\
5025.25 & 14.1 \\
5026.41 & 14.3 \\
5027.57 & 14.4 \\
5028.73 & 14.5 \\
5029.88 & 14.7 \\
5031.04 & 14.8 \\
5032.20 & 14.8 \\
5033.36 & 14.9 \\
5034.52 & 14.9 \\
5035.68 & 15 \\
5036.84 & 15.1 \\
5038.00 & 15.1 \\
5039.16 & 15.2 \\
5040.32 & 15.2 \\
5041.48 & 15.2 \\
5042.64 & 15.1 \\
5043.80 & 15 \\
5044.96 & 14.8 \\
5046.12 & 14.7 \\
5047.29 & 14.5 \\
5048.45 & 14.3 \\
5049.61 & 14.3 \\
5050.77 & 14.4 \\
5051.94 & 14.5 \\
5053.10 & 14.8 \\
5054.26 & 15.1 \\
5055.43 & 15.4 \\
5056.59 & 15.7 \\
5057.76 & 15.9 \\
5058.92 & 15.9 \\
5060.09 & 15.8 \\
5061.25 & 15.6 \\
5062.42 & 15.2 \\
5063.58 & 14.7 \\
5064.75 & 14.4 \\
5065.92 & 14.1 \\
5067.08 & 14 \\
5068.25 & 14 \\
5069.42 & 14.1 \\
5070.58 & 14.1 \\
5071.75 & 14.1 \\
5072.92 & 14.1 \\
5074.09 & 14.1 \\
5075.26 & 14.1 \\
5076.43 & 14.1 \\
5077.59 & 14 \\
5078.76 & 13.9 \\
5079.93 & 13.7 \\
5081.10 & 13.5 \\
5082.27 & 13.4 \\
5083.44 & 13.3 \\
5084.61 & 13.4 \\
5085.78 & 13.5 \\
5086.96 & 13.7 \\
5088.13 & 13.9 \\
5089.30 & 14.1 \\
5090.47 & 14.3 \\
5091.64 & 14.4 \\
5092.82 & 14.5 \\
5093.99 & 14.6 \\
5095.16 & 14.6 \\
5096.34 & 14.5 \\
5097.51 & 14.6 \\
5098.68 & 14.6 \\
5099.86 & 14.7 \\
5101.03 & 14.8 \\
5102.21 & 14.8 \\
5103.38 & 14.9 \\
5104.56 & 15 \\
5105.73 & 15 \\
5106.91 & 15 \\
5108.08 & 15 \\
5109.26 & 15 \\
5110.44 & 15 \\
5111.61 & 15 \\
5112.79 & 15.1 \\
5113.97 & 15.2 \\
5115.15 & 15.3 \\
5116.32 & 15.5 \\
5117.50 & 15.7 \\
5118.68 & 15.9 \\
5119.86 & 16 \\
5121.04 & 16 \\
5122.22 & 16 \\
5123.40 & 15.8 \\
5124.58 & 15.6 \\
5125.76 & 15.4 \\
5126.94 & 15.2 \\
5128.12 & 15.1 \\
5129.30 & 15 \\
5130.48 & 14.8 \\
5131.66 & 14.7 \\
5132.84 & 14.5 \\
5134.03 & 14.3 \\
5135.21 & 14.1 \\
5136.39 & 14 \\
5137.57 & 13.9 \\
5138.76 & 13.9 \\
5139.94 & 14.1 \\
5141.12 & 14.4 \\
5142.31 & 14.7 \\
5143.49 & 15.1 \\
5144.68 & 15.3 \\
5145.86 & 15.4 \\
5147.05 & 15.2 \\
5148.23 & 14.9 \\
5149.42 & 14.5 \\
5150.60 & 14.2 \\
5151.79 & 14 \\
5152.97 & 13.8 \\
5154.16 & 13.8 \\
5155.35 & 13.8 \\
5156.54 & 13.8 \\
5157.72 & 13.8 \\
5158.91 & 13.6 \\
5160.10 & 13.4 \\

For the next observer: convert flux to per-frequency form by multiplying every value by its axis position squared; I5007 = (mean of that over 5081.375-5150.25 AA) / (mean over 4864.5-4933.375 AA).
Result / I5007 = 1.10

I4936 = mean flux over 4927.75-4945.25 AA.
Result 14.7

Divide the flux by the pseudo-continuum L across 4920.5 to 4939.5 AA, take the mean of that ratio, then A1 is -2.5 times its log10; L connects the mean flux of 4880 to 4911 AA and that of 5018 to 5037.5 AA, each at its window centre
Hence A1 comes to 0.07 mag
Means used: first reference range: 15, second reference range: 14.2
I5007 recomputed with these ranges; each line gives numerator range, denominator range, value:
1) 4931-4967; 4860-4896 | 1.14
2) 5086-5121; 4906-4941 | 1.09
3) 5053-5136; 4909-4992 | 1.03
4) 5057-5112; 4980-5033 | 1.04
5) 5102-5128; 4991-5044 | 1.10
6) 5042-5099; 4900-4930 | 1.03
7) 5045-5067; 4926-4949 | 1.04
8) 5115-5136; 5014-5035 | 1.13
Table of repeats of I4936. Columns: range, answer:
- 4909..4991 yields 15.2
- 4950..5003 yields 15.2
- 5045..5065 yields 15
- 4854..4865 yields 13.4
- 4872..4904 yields 15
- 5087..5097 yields 14.3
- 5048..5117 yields 14.6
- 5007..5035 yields 14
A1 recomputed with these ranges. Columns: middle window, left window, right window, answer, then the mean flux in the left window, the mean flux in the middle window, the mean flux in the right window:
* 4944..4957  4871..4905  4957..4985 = -0.125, 15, 17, 15.2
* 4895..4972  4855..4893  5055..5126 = -0.076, 14.2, 15.4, 14.7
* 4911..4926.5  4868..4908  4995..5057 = -0.012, 14.8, 14.9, 14.6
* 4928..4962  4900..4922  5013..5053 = -0.044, 15.2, 15.6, 14.4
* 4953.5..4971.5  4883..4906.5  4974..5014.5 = -0.068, 14.9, 15.7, 14.6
